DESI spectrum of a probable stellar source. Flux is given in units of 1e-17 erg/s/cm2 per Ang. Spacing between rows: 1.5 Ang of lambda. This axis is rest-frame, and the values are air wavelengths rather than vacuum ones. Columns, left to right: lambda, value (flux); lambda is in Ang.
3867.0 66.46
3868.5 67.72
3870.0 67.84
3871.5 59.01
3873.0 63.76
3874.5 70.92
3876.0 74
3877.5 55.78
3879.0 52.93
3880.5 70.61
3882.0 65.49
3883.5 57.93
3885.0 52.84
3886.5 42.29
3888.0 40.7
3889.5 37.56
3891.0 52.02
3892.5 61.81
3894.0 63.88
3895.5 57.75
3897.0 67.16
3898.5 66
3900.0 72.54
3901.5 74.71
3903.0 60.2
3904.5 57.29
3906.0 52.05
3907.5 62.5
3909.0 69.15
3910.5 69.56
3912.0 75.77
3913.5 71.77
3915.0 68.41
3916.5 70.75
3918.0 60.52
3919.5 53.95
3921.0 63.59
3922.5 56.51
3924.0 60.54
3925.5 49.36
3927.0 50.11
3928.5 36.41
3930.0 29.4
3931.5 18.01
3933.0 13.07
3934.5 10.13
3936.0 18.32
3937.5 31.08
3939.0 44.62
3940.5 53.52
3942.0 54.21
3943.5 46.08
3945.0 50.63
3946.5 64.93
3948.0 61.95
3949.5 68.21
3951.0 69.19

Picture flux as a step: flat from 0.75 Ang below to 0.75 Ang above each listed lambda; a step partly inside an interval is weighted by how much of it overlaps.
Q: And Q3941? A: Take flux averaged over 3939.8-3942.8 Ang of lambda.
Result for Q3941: 53.7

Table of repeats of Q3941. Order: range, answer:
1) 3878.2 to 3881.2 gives 61.5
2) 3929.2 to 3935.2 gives 17.9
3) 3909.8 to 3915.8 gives 71.4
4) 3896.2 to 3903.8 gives 68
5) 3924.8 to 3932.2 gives 36.7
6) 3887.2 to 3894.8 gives 51.2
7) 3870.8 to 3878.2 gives 64.8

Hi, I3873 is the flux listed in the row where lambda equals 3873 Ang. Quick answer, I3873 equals 63.76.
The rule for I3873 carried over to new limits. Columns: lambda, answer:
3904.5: 57.29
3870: 67.84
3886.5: 42.29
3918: 60.52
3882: 65.49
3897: 67.16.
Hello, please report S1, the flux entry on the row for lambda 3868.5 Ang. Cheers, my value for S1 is 67.72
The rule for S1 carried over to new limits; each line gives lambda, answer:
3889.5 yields 37.56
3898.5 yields 66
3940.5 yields 53.52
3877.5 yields 55.78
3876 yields 74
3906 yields 52.05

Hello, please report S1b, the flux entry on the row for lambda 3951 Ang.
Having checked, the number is 69.19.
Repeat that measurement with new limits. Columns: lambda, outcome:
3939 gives 44.62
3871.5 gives 59.01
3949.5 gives 68.21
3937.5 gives 31.08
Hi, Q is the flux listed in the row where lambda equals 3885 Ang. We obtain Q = 52.84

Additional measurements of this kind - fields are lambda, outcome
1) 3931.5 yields 18.01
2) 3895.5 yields 57.75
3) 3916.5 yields 70.75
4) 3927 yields 50.11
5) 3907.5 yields 62.5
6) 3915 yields 68.41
